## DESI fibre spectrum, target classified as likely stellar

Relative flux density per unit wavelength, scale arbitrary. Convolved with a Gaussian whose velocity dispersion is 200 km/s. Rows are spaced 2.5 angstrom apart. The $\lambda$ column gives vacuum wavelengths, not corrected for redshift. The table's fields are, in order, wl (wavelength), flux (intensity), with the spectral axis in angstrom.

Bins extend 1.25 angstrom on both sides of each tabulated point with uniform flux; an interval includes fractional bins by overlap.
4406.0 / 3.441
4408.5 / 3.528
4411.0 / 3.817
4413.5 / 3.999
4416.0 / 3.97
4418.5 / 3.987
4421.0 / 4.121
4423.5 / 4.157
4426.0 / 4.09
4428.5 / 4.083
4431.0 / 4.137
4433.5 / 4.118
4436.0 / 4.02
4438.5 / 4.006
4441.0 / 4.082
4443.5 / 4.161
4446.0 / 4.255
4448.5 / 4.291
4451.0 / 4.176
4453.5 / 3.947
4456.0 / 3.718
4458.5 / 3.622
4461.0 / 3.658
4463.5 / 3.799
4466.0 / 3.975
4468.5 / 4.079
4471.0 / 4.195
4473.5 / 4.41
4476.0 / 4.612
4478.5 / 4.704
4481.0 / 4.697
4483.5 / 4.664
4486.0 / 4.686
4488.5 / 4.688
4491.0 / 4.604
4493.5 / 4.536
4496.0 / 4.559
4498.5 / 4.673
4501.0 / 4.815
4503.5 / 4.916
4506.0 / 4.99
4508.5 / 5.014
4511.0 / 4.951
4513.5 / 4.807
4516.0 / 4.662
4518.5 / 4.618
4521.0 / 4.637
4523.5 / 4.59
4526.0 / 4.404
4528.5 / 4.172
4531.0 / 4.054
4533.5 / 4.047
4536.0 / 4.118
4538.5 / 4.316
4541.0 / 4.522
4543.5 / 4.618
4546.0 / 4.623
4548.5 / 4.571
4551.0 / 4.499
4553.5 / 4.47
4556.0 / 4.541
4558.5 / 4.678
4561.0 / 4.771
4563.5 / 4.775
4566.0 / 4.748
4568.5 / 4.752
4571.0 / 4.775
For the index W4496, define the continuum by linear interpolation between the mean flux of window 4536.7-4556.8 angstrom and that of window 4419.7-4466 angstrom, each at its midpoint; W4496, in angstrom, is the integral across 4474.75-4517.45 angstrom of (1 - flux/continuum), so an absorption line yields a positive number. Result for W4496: -4.7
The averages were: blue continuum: 4.02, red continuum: 4.51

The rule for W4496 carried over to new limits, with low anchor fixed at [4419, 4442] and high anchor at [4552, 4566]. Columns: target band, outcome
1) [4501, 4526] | -1.84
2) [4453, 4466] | 1.41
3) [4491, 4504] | -0.88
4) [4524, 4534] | 0.69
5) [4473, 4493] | -1.48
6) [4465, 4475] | 0.19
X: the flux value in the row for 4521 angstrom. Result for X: 4.637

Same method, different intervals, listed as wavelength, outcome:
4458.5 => 3.622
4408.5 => 3.528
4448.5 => 4.291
